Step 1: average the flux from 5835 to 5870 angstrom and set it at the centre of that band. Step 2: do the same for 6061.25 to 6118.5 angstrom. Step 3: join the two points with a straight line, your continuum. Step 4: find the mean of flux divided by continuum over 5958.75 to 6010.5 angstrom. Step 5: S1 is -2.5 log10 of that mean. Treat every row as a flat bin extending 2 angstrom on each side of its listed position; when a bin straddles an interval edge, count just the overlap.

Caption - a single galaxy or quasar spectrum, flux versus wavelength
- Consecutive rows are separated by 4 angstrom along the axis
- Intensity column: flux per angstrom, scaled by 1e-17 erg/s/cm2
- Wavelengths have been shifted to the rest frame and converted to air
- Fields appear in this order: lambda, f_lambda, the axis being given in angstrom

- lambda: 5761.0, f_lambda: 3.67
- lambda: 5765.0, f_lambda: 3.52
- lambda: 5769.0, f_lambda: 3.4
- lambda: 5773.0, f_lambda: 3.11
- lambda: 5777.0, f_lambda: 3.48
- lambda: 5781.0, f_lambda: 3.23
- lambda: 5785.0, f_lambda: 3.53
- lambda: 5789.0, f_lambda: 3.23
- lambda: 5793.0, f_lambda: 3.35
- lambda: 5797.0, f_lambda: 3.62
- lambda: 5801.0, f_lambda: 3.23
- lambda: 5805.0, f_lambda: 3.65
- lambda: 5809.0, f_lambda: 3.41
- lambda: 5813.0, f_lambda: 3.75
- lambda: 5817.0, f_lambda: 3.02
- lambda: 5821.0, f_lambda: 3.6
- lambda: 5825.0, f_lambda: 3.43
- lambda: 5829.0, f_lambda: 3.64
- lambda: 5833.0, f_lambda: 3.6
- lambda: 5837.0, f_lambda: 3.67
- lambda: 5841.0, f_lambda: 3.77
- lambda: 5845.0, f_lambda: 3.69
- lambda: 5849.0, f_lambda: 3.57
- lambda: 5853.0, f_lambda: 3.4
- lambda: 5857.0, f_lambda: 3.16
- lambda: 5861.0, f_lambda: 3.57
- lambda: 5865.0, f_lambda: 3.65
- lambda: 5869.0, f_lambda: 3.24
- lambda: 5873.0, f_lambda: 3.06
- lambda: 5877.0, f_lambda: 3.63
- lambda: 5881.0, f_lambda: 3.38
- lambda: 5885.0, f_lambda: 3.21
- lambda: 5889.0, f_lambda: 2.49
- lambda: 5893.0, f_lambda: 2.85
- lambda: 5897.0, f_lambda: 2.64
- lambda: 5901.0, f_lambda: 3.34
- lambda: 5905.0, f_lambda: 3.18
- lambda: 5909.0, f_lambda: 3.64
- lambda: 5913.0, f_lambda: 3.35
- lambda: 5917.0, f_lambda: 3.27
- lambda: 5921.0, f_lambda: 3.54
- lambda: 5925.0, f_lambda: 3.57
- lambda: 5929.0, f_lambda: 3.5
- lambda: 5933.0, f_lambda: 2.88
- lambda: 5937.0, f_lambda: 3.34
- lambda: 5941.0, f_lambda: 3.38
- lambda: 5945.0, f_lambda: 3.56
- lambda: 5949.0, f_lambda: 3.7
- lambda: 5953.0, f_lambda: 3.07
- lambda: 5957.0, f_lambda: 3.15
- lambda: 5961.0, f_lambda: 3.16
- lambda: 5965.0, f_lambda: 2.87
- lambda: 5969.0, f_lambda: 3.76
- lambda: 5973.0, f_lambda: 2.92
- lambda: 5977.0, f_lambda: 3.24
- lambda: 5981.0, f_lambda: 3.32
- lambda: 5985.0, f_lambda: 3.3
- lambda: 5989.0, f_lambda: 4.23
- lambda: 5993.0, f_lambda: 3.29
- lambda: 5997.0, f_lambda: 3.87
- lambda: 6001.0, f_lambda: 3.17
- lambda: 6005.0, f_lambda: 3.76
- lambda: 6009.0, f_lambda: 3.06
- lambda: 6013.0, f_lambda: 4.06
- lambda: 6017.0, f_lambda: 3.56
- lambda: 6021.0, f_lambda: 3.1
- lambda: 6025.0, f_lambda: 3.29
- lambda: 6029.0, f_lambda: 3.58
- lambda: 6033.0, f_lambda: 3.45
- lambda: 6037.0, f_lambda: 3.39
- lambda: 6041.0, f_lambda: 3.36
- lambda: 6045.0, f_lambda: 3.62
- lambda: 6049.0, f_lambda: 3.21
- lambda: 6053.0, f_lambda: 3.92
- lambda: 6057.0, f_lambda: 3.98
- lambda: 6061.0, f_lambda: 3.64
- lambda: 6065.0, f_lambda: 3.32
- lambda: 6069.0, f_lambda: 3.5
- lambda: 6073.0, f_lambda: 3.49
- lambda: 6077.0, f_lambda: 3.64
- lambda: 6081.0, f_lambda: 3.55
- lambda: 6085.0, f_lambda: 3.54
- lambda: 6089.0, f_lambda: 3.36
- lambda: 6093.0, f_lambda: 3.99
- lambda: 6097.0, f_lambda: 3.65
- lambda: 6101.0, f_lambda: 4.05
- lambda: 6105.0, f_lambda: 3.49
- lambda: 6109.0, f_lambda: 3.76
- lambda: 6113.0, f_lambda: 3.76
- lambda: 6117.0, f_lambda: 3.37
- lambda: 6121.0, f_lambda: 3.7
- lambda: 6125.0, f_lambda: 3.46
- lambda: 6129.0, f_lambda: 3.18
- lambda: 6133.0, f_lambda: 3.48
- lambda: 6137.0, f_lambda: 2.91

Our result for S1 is 0.06 mag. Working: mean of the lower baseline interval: 3.53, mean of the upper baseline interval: 3.61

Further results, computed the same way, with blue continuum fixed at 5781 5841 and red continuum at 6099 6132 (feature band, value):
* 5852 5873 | 0.041 mag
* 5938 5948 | 0.016 mag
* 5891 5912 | 0.122 mag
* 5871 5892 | 0.120 mag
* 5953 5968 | 0.140 mag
